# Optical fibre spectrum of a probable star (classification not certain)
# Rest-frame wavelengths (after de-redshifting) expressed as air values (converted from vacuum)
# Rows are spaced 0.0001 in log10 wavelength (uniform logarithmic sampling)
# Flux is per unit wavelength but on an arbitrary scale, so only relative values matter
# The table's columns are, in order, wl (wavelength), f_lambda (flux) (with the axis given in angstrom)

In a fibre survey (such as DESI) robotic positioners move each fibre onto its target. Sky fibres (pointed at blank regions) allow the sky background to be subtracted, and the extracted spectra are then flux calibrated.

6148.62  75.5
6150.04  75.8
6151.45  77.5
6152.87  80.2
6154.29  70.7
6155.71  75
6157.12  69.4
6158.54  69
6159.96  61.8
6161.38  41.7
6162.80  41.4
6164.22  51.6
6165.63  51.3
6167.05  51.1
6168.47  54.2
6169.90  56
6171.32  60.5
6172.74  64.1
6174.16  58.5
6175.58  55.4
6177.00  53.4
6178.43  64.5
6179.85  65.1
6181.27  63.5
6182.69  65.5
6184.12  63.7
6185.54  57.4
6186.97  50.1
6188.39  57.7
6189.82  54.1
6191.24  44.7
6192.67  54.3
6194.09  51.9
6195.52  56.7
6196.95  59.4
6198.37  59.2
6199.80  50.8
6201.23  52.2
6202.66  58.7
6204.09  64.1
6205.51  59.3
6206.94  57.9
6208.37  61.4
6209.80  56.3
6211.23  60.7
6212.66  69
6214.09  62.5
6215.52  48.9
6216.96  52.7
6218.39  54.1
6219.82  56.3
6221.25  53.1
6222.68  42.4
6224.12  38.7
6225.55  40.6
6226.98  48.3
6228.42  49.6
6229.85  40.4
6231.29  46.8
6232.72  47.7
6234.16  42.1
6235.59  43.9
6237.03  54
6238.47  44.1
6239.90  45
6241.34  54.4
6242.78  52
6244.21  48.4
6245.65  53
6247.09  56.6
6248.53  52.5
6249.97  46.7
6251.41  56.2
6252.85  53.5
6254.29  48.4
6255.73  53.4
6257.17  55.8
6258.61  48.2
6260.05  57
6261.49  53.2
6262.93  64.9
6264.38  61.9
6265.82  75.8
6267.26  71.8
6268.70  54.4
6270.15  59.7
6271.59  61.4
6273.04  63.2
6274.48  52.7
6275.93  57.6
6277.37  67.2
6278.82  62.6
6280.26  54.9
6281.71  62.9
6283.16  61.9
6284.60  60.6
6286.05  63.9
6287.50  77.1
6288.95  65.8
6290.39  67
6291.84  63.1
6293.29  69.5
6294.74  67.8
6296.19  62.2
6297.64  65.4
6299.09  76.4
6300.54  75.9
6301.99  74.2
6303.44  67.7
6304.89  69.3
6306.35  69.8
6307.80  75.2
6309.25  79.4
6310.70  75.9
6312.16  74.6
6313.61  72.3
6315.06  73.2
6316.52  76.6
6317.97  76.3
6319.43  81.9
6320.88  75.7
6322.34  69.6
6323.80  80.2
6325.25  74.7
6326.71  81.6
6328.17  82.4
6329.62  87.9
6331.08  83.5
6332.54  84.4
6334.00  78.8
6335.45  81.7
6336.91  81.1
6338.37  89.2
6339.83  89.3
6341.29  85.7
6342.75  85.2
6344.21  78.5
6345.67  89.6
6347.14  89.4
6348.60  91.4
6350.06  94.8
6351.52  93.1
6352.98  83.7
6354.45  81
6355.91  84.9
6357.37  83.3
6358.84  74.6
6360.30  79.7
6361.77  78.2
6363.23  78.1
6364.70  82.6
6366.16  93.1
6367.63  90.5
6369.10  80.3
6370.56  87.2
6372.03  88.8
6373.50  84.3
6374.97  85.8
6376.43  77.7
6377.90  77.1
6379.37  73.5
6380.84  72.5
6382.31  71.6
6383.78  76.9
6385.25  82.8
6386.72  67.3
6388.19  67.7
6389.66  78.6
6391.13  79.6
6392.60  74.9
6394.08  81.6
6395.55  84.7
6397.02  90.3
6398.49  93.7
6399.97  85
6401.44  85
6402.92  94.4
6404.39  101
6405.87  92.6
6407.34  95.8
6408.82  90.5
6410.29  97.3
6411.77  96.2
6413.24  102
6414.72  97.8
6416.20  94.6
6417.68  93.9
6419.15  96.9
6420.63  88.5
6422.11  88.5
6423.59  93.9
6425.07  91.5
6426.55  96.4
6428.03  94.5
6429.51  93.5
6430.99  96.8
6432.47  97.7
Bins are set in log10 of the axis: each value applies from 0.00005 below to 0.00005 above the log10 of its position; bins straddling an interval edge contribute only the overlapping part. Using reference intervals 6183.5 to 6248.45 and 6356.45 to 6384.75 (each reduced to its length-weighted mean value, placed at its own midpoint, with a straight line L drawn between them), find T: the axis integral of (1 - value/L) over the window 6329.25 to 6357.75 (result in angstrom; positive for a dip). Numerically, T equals -3.7 angstrom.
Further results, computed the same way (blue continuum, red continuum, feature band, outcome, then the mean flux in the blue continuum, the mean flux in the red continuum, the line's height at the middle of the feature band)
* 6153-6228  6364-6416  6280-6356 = -1.5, 56.7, 85.3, 75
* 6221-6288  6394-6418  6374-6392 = 2.3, 54.4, 93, 87.2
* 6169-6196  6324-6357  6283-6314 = 3.2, 57.7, 85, 77.8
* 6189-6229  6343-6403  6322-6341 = -1.7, 54.2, 82.5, 75.4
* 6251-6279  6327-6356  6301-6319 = 0.2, 58.9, 85.7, 74.7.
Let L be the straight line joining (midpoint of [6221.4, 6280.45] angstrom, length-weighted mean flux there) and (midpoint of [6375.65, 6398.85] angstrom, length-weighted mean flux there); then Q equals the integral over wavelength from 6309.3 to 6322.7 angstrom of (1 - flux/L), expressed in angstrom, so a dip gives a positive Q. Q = -2.2 angstrom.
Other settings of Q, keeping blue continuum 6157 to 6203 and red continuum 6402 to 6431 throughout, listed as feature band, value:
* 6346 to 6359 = -0.4 angstrom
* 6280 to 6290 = 1.2 angstrom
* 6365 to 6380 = 0.6 angstrom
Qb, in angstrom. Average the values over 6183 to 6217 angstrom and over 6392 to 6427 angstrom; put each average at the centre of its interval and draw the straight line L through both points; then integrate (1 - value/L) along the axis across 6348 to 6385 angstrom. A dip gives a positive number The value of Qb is 0.9 angstrom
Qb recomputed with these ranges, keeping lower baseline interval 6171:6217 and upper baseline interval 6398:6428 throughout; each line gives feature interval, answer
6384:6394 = 1.6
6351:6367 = 0.4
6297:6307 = 0.6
